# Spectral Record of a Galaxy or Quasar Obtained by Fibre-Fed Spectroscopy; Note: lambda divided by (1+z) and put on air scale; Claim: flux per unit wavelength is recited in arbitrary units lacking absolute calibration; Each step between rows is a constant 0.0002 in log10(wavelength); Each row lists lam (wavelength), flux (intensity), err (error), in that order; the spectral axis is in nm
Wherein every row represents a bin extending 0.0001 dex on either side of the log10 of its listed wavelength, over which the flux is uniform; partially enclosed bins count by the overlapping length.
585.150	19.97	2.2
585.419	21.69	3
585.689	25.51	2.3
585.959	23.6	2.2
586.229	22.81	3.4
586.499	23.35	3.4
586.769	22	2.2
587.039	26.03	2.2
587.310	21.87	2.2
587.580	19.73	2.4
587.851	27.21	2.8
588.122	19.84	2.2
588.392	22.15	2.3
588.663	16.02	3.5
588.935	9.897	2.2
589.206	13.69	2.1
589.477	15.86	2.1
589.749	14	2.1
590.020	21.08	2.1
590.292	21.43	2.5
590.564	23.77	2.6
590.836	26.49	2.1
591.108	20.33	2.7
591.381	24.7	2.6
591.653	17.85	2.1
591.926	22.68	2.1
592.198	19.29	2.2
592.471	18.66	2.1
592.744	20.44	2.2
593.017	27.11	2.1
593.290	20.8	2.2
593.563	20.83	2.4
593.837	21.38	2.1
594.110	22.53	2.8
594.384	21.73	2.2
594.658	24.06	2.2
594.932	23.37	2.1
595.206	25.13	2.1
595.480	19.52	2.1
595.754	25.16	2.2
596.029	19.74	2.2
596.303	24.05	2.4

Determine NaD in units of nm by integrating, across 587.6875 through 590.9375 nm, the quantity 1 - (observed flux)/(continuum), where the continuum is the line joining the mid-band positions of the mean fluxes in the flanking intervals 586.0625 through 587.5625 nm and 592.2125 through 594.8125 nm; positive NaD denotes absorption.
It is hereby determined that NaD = 0.478 nm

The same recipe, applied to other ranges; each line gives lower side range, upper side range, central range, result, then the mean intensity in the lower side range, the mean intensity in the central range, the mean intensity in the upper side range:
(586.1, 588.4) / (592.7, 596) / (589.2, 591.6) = 0.244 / 22.8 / 20.4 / 22.6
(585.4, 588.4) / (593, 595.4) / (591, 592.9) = 0.182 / 23.1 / 20.6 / 22.7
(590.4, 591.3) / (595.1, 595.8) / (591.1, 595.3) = 0.231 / 23.5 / 21.9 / 23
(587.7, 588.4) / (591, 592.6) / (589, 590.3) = 0.332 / 23.2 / 16.4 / 20.6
